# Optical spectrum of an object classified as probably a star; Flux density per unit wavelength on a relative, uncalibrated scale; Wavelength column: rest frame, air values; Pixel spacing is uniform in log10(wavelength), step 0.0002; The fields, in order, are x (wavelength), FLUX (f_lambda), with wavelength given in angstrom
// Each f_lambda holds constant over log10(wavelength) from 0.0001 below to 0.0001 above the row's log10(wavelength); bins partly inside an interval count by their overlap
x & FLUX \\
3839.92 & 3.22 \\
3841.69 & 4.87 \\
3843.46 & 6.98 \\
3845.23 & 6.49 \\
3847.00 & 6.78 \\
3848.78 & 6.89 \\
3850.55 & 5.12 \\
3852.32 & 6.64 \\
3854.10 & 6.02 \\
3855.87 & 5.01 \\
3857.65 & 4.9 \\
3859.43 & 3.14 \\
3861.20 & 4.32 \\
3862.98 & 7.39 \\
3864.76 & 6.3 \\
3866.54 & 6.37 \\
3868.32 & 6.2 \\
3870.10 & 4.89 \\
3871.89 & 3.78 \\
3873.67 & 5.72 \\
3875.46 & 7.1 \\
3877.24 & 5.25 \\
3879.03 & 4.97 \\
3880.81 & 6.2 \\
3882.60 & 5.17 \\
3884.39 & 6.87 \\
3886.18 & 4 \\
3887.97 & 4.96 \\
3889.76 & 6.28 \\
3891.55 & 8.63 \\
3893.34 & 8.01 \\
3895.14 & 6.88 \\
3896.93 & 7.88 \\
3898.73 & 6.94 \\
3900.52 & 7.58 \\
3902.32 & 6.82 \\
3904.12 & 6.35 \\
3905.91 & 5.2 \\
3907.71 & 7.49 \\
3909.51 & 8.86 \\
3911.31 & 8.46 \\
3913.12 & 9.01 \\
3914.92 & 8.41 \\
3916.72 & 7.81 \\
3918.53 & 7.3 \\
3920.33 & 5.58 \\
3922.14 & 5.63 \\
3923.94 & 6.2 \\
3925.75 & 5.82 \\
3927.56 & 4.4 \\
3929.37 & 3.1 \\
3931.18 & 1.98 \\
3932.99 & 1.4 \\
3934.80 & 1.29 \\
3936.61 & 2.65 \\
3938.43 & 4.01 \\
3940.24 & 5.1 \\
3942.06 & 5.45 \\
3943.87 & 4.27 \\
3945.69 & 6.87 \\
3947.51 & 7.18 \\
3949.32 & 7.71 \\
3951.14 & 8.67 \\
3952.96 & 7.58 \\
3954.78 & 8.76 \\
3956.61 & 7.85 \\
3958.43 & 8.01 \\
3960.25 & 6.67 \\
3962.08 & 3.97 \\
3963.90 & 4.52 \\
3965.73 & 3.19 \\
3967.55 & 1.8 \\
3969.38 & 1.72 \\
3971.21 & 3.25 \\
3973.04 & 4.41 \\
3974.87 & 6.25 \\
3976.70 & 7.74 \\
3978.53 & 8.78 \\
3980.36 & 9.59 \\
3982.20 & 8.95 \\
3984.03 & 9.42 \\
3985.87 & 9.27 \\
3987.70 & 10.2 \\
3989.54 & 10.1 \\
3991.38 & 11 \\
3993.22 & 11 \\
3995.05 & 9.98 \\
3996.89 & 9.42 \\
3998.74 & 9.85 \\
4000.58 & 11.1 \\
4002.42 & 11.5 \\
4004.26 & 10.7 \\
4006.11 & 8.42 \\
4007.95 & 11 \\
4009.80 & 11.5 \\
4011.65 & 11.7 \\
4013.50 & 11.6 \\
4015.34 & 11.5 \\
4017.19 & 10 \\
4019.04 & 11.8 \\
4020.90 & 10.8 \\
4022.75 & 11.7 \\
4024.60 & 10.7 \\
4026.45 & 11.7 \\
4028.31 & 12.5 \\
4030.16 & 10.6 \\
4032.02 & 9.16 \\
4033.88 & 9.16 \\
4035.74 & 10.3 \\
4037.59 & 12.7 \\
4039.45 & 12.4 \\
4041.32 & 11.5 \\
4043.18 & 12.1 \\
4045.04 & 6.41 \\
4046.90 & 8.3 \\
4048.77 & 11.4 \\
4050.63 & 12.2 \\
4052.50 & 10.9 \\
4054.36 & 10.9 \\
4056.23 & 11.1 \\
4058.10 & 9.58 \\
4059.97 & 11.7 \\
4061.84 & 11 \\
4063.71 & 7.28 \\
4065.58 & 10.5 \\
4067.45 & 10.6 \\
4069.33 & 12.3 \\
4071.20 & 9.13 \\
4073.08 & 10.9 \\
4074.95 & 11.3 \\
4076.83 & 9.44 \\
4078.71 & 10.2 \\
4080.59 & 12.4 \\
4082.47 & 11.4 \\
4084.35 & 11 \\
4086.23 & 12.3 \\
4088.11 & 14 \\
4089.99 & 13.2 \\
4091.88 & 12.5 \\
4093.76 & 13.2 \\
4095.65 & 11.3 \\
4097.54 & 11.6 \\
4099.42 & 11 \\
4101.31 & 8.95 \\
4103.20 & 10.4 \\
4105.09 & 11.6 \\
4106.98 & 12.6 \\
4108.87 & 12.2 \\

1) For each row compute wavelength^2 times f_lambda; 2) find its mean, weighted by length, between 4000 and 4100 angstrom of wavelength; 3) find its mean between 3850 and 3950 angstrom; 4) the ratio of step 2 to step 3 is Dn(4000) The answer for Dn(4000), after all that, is 2.04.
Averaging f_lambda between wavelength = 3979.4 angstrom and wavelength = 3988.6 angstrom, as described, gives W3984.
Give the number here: 9.48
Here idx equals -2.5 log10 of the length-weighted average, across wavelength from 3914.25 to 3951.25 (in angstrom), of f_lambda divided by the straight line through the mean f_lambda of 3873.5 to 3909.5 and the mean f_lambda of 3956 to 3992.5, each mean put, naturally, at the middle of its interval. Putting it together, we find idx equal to 0.27 mag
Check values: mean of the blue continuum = 6.49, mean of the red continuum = 6.85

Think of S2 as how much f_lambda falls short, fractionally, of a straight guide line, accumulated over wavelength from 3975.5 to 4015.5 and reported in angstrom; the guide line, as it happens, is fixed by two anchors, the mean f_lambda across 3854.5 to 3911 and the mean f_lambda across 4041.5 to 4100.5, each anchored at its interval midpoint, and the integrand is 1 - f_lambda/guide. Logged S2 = -4.7 angstrom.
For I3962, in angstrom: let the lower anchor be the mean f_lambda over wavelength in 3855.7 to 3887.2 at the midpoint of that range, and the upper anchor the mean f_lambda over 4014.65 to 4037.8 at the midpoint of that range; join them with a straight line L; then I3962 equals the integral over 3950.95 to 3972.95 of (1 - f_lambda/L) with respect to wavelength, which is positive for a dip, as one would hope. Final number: 8.21 angstrom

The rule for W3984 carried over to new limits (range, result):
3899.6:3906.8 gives 6.5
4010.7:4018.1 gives 11.2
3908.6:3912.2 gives 8.66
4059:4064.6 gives 10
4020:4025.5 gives 11.1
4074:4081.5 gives 10.8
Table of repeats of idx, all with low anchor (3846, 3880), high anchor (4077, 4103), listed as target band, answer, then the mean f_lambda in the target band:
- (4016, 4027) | -0.13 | 11.1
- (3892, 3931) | 0.01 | 6.77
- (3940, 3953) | 0.19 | 6.62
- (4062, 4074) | 0.09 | 10.2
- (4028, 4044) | -0.09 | 11.1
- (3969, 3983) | 0.31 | 6.49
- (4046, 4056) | -0.01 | 10.8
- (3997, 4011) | -0.13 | 10.5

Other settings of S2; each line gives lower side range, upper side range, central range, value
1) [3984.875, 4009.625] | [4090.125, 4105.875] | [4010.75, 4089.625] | -0.32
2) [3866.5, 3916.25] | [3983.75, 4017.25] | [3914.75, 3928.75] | 2.63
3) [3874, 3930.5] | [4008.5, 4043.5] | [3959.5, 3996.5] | 9.31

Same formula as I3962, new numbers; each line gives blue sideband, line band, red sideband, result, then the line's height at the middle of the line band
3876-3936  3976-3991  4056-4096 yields -1.6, 8.41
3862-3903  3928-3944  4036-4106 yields 9.2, 7.62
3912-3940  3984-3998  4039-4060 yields -3.7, 7.96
